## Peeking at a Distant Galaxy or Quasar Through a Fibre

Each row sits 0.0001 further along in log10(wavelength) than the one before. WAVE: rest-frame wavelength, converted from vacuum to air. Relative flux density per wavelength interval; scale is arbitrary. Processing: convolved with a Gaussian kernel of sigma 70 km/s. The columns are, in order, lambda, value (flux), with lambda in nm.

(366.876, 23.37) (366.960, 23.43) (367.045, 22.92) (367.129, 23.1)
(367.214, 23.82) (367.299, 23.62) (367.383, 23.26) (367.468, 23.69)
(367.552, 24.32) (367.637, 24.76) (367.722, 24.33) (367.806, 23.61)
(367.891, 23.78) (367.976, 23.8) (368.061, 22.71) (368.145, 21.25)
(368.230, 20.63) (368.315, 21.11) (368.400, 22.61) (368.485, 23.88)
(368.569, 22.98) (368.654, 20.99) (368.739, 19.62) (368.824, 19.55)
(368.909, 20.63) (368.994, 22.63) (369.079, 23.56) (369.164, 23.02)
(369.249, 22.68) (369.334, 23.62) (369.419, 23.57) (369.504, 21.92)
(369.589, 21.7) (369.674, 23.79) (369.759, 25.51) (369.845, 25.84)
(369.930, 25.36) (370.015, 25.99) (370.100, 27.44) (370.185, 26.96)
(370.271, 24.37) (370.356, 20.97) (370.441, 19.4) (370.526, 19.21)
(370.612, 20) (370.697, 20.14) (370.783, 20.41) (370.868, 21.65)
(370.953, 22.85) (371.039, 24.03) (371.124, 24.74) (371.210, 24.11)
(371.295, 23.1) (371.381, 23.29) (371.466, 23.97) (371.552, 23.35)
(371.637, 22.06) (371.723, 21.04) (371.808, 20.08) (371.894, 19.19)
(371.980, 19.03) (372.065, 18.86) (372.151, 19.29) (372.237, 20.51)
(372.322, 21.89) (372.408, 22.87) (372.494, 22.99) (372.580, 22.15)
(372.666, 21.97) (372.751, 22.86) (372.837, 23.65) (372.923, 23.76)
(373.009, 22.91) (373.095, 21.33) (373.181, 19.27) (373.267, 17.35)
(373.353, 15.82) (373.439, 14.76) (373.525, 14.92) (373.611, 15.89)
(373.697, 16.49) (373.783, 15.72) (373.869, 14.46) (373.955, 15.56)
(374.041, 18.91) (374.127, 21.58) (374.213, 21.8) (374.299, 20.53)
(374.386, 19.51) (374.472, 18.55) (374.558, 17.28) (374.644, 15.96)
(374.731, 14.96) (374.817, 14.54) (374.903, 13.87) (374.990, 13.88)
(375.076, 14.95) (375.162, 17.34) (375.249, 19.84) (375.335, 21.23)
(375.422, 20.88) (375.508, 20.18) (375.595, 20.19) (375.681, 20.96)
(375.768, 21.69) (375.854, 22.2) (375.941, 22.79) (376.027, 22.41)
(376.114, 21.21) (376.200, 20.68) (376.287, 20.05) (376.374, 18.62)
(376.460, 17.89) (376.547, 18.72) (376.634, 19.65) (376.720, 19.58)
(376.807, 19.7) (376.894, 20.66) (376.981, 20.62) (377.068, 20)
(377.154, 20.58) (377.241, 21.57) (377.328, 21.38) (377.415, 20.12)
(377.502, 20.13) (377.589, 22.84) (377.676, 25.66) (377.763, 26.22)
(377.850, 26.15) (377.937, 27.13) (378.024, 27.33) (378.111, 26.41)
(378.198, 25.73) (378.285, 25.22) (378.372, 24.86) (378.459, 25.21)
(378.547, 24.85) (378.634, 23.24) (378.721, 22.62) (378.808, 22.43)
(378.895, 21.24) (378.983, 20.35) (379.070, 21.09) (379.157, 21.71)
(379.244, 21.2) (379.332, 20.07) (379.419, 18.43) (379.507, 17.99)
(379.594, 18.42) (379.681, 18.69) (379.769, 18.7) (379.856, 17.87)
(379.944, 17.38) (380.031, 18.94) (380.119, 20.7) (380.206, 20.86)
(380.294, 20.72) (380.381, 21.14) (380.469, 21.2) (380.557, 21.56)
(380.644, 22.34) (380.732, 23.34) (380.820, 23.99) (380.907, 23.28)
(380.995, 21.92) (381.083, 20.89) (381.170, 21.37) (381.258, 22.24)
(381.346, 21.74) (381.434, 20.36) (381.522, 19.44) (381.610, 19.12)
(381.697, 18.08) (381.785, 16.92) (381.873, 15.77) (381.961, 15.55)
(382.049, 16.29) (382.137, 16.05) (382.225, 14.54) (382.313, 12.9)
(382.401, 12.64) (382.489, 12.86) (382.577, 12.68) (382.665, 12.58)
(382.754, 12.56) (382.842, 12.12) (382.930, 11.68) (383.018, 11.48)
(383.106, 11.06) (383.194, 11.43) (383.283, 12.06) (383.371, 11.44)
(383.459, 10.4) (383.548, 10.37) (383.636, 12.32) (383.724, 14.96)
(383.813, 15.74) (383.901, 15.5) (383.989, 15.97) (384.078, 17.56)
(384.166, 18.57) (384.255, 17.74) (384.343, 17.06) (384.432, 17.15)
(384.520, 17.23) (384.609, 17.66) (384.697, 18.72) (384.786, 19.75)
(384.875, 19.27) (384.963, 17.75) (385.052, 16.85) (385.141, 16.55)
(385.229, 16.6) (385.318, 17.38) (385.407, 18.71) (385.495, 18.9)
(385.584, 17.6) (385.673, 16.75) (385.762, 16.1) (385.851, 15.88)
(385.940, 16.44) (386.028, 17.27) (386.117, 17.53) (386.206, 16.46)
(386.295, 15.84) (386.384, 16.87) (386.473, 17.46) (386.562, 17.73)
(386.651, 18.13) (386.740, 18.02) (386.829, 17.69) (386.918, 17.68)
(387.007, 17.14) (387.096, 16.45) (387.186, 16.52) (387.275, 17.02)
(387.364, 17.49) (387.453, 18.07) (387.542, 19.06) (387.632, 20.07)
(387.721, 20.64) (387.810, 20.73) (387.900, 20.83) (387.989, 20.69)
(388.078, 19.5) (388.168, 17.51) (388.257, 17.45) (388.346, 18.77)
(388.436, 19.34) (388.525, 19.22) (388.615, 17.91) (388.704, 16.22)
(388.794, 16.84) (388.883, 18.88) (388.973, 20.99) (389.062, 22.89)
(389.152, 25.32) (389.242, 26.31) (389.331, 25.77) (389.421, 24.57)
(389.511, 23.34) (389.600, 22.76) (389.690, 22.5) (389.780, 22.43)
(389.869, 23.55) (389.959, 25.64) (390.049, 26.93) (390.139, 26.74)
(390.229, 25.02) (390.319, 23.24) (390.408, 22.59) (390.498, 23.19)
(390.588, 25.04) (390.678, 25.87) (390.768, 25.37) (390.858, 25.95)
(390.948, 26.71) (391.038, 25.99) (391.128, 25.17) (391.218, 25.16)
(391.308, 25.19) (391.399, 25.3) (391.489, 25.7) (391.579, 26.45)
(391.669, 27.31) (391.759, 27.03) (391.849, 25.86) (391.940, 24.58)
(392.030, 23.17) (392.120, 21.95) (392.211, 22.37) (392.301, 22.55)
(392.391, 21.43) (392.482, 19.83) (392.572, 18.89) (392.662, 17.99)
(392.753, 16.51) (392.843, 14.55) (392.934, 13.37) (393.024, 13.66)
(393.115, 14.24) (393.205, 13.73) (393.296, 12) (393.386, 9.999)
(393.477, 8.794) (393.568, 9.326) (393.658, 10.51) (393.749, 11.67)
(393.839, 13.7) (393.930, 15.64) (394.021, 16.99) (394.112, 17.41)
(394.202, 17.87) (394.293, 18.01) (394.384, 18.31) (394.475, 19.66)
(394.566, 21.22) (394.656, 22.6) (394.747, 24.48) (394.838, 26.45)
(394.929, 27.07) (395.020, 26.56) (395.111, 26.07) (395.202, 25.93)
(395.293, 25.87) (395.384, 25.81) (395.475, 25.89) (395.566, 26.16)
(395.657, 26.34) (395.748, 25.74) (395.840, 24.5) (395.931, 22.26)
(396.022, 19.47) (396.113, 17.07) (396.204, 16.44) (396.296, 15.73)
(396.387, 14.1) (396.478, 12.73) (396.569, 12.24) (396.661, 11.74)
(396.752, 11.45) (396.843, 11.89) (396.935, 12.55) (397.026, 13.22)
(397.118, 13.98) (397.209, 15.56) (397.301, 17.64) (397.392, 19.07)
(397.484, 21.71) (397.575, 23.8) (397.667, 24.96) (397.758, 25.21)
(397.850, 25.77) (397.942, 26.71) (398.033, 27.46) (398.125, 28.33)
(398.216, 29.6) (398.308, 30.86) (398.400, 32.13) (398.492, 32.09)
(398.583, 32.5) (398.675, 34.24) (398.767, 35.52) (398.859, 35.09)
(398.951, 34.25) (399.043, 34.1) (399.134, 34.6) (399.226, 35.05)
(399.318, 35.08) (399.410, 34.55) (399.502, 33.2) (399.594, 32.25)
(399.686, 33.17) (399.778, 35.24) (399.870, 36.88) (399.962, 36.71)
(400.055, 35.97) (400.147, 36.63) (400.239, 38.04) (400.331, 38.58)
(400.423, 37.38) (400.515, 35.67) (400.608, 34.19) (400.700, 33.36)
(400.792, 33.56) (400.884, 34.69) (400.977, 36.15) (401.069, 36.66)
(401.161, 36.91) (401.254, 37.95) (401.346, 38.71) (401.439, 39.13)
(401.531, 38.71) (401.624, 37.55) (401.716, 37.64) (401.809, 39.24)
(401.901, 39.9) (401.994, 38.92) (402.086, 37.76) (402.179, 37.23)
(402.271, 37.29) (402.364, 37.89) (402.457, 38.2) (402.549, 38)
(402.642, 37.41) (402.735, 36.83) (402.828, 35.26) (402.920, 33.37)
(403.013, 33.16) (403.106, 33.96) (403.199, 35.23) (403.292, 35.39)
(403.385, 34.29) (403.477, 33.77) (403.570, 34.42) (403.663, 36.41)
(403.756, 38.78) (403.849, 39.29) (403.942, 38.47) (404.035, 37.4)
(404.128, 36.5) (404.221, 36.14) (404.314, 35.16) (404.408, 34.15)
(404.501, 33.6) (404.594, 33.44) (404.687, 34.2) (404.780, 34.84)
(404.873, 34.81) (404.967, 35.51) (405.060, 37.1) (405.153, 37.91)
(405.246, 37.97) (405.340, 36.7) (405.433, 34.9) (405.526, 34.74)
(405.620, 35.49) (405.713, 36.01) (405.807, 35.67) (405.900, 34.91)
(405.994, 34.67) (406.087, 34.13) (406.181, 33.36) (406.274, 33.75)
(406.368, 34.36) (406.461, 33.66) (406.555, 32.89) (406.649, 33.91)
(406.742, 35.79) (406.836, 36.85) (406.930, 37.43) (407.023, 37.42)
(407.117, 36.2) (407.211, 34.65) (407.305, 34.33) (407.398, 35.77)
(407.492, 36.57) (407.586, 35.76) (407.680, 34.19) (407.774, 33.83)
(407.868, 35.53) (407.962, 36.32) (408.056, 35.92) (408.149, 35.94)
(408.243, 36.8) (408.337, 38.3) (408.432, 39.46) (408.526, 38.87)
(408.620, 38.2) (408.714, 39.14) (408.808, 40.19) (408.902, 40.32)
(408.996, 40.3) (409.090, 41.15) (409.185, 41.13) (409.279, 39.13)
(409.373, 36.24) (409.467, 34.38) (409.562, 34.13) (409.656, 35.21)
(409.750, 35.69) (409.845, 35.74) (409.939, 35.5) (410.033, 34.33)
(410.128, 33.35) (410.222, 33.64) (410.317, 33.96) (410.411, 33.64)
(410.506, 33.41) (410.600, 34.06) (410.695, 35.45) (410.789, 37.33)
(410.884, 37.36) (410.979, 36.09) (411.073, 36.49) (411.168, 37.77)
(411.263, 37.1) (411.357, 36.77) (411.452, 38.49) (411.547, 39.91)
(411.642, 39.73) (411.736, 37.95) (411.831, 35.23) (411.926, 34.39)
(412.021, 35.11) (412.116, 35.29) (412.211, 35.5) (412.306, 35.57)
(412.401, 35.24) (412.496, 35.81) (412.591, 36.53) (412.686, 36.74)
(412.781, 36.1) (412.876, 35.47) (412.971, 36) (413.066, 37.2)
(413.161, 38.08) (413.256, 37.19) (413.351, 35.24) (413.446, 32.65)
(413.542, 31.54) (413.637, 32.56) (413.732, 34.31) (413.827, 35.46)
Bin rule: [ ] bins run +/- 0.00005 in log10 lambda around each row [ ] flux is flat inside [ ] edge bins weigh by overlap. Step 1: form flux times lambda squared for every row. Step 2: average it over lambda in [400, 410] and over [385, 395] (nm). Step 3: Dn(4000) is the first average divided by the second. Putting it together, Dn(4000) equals 2.0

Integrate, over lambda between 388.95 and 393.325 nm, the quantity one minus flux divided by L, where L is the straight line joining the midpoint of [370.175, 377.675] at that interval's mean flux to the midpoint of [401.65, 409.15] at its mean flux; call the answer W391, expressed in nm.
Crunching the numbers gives 0.927 nm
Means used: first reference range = 20.1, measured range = 22.7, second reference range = 36.3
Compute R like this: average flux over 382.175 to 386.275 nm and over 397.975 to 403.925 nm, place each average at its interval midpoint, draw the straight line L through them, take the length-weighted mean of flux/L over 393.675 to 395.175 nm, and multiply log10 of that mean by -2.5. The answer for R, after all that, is 0.35 mag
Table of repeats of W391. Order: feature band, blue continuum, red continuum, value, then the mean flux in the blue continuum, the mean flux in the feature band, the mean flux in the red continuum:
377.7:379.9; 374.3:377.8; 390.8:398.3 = -0.30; 19.7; 22.5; 20.3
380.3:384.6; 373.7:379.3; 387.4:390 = 0.87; 20.7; 16.6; 20.9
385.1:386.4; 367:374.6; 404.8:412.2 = 0.49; 21.6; 17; 36.2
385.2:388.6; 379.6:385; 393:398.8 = 0.06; 17.1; 17.9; 20.5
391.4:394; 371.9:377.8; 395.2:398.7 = 0.41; 19.6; 18.1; 21.9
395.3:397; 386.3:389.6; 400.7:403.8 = 0.62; 19.4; 18.6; 36.6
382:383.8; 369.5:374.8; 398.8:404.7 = 0.93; 20.9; 12.7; 36.1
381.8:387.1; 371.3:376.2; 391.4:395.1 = 1.00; 19.6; 15.7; 19.1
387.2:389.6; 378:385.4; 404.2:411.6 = 0.28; 18.3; 20.2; 36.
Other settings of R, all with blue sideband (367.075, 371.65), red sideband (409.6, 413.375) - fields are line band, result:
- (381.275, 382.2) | 0.43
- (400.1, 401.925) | -0.13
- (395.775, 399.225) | 0.34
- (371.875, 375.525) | 0.28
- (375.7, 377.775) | 0.20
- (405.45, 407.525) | -0.02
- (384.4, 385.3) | 0.48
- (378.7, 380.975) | 0.26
